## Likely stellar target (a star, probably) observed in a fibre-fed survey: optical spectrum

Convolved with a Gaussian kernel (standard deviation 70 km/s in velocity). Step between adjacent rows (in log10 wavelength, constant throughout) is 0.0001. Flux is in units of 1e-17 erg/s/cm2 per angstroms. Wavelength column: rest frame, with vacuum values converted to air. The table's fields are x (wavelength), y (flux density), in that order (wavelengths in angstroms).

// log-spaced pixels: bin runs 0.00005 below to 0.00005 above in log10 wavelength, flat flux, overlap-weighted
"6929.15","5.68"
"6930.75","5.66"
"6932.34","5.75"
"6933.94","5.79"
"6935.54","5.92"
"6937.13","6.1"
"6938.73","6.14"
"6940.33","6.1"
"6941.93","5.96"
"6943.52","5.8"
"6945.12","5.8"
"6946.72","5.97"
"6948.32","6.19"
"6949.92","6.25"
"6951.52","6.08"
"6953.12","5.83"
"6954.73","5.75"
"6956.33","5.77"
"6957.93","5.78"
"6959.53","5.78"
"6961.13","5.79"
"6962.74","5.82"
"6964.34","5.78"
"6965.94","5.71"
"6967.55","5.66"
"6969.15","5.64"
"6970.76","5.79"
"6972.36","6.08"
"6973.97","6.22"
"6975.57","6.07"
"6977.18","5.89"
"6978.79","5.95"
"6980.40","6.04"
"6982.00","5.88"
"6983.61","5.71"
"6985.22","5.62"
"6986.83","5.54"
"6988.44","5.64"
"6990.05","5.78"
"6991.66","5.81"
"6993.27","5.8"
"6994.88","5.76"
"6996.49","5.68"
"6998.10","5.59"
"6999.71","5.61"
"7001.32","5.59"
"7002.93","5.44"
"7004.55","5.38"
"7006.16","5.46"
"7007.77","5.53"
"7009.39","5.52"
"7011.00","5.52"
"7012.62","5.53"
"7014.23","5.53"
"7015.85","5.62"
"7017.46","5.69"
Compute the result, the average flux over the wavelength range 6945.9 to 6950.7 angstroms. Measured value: 6.13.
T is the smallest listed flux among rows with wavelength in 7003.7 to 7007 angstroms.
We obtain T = 5.38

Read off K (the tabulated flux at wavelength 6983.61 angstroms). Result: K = 5.71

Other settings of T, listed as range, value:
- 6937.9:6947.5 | 5.8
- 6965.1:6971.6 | 5.64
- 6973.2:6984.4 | 5.71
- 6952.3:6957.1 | 5.75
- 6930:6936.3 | 5.66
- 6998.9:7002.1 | 5.59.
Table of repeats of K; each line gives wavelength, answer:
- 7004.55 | 5.38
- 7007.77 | 5.53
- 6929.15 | 5.68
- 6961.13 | 5.79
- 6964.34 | 5.78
